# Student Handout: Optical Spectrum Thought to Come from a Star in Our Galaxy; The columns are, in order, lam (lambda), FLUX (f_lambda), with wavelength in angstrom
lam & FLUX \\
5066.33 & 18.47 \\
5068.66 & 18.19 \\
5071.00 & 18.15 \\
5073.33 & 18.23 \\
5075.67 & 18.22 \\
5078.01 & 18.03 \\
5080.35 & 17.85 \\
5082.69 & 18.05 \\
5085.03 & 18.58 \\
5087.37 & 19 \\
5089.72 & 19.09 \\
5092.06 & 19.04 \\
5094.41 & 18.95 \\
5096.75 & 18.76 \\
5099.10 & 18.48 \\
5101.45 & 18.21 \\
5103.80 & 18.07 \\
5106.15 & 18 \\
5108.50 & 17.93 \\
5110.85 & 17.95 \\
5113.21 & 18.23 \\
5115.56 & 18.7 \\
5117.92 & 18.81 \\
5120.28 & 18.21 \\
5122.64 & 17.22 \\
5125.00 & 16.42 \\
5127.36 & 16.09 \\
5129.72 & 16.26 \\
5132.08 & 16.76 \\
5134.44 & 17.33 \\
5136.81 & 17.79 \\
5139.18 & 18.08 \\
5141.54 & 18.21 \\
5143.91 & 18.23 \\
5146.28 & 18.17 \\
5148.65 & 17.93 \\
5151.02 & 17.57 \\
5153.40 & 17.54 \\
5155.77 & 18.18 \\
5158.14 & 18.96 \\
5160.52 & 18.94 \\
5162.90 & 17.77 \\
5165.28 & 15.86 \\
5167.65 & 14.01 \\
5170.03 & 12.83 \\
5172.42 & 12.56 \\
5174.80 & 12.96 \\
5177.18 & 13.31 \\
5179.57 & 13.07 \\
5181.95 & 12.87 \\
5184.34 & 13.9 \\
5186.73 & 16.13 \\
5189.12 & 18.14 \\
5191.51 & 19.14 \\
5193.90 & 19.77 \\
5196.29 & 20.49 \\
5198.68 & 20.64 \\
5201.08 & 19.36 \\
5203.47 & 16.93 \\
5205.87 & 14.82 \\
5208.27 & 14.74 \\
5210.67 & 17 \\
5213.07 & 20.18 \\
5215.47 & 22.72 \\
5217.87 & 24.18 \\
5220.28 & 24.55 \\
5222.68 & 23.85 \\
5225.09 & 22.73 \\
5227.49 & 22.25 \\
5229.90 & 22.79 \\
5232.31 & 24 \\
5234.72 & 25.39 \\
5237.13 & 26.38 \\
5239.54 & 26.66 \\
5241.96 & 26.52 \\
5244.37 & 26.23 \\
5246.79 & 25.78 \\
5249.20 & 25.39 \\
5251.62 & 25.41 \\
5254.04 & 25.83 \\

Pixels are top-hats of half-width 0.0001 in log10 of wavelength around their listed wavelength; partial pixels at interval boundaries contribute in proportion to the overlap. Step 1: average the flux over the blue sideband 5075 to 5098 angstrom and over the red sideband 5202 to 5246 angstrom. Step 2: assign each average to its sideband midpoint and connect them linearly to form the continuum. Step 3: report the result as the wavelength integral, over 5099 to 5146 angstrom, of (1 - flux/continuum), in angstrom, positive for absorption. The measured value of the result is 4.3 angstrom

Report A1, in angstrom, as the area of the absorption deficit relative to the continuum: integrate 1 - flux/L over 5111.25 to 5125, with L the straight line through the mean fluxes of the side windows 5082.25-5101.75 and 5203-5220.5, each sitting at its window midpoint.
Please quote 0.6 angstrom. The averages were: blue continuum 18.7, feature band 18.1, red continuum 19.2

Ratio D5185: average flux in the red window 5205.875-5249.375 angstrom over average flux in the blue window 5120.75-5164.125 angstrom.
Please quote 1.3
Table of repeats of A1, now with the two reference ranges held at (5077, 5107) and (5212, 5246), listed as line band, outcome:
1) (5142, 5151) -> 1.2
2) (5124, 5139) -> 2.4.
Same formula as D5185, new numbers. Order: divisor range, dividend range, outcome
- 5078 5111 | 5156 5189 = 0.82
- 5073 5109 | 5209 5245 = 1.28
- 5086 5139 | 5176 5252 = 1.16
